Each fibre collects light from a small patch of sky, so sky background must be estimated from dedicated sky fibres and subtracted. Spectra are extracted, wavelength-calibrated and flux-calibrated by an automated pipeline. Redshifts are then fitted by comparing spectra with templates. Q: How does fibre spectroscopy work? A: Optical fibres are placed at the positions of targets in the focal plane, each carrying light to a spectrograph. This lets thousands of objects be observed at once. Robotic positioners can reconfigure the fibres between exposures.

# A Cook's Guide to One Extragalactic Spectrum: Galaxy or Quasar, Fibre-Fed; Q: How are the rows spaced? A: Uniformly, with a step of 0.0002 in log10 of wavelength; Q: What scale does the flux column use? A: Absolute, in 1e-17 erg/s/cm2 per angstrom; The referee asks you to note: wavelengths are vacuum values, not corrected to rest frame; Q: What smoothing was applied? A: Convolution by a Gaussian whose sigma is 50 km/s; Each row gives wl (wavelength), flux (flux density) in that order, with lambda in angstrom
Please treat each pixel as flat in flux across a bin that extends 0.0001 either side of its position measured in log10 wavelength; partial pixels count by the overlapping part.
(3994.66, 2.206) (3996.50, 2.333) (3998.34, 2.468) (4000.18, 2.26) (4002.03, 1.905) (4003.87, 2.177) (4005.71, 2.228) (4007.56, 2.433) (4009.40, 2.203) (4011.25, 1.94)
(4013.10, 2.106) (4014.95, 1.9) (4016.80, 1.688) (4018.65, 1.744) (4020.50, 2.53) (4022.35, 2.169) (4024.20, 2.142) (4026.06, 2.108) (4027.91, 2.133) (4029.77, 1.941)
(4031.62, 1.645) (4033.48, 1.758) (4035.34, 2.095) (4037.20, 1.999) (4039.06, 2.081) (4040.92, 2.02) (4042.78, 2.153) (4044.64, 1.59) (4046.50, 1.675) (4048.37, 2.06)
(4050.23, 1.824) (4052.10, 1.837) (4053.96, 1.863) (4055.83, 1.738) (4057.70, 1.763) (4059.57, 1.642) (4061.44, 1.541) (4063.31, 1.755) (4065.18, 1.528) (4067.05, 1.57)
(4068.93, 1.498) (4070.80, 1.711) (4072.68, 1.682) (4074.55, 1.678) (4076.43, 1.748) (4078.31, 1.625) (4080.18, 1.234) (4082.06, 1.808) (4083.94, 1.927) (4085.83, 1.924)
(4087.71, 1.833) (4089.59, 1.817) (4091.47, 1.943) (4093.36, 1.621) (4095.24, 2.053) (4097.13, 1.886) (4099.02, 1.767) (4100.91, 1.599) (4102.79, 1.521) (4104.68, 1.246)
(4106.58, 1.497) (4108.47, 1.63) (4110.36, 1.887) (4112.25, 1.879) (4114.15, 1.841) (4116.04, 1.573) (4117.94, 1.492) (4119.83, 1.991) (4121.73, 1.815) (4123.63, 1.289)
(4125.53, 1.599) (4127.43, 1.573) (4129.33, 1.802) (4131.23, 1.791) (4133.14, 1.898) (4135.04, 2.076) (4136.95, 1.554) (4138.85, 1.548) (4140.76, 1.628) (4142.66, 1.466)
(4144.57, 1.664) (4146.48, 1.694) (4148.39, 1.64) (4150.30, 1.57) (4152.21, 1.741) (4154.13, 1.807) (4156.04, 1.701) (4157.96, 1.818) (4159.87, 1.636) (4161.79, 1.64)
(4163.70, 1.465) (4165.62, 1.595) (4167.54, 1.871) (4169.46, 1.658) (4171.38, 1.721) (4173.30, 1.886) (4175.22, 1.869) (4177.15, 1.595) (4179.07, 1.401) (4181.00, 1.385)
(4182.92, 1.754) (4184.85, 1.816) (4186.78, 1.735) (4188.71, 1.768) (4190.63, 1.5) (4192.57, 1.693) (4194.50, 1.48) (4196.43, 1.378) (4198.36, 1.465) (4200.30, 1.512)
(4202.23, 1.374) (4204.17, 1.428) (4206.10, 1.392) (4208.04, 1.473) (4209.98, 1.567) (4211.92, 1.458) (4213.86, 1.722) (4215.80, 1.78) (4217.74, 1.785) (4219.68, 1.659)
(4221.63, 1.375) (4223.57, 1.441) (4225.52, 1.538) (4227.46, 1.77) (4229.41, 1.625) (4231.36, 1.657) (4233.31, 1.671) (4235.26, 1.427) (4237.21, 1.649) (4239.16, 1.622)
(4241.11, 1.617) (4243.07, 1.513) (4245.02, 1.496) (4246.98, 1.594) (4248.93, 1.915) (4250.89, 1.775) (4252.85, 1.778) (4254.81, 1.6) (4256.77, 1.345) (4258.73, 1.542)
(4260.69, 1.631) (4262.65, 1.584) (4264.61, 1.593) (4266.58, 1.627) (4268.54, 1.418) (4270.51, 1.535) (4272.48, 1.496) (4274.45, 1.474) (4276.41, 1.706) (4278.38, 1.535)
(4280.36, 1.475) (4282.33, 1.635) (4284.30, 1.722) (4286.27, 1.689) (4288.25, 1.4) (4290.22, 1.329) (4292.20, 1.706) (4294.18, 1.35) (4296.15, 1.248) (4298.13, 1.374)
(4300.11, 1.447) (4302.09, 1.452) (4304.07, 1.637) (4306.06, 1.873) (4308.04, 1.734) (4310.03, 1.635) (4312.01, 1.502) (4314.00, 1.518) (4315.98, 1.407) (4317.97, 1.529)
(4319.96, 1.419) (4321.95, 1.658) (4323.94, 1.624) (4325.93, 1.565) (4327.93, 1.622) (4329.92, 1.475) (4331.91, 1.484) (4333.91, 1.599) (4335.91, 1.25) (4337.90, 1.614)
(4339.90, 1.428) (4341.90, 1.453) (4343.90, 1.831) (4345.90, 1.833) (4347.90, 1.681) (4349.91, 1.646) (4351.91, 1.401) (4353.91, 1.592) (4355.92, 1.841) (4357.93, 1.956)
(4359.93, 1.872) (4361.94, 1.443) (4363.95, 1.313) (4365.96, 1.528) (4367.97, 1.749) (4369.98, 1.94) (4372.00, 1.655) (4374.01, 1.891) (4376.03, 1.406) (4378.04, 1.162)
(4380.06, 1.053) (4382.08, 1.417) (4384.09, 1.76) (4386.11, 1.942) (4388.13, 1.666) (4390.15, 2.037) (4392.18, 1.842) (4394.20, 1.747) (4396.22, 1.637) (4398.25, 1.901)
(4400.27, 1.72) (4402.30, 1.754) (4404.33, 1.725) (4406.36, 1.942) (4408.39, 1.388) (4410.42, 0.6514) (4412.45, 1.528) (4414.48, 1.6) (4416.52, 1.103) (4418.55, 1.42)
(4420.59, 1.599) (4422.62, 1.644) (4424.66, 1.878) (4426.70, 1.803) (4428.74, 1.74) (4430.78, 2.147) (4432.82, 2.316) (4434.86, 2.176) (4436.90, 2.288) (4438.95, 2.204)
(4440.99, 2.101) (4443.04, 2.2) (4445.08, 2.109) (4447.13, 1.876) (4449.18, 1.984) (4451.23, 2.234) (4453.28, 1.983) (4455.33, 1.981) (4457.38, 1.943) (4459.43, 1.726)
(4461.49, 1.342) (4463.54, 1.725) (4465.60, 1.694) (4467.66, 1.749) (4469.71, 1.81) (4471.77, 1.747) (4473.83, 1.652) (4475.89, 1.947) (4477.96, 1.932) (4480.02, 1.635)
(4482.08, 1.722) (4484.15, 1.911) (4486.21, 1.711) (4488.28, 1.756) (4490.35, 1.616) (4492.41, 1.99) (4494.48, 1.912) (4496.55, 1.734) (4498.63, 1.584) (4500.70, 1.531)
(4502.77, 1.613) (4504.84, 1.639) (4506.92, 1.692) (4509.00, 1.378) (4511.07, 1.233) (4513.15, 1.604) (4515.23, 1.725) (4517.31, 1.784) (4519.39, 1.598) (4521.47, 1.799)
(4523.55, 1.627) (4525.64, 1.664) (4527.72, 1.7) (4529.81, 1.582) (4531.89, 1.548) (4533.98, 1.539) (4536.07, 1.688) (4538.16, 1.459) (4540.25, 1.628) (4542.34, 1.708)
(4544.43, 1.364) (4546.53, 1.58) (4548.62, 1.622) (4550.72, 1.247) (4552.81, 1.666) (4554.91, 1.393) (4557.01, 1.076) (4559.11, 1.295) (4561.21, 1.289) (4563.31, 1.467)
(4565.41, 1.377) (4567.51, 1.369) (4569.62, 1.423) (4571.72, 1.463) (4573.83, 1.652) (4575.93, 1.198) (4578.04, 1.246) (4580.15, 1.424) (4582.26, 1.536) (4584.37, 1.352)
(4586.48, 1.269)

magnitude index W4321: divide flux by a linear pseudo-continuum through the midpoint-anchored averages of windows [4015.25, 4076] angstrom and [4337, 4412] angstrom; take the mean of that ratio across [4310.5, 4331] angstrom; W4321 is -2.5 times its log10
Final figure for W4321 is 0.09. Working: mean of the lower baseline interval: 1.85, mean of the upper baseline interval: 1.63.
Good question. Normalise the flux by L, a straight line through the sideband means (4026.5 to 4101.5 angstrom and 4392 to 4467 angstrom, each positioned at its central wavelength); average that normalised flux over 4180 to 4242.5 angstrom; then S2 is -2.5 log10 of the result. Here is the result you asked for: 0.140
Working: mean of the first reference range 1.79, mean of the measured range 1.58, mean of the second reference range 1.8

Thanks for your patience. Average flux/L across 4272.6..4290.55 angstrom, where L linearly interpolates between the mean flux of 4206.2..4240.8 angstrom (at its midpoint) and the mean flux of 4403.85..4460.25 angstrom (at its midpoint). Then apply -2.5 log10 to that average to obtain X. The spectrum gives 0.07 mag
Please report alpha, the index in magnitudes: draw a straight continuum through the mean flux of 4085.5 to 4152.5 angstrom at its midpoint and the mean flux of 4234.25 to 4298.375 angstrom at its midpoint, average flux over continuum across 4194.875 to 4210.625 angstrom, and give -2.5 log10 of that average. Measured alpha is 0.12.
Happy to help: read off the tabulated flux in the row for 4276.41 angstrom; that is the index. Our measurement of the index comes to 1.706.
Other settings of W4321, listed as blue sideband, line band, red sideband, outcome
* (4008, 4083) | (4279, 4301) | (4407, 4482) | 0.217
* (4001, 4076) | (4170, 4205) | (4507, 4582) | 0.118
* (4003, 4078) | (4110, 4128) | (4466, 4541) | 0.103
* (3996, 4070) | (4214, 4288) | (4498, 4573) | 0.105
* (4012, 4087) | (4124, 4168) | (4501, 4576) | 0.060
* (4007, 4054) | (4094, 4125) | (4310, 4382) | 0.120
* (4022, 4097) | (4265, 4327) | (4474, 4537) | 0.135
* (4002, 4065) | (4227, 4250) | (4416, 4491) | 0.170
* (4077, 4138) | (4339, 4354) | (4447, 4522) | 0.079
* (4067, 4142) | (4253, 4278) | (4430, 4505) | 0.146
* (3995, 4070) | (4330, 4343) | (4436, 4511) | 0.251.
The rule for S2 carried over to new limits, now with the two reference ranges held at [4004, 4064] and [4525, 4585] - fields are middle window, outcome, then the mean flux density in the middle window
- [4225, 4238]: 0.09 mag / 1.62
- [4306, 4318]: 0.07 mag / 1.58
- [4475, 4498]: -0.18 mag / 1.8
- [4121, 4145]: 0.12 mag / 1.67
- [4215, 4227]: 0.11 mag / 1.6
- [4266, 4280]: 0.13 mag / 1.54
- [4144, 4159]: 0.08 mag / 1.7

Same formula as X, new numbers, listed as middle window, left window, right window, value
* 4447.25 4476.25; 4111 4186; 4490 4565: -0.15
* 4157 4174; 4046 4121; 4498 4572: -0.01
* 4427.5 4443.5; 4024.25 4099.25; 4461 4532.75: -0.25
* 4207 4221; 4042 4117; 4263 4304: -0.03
